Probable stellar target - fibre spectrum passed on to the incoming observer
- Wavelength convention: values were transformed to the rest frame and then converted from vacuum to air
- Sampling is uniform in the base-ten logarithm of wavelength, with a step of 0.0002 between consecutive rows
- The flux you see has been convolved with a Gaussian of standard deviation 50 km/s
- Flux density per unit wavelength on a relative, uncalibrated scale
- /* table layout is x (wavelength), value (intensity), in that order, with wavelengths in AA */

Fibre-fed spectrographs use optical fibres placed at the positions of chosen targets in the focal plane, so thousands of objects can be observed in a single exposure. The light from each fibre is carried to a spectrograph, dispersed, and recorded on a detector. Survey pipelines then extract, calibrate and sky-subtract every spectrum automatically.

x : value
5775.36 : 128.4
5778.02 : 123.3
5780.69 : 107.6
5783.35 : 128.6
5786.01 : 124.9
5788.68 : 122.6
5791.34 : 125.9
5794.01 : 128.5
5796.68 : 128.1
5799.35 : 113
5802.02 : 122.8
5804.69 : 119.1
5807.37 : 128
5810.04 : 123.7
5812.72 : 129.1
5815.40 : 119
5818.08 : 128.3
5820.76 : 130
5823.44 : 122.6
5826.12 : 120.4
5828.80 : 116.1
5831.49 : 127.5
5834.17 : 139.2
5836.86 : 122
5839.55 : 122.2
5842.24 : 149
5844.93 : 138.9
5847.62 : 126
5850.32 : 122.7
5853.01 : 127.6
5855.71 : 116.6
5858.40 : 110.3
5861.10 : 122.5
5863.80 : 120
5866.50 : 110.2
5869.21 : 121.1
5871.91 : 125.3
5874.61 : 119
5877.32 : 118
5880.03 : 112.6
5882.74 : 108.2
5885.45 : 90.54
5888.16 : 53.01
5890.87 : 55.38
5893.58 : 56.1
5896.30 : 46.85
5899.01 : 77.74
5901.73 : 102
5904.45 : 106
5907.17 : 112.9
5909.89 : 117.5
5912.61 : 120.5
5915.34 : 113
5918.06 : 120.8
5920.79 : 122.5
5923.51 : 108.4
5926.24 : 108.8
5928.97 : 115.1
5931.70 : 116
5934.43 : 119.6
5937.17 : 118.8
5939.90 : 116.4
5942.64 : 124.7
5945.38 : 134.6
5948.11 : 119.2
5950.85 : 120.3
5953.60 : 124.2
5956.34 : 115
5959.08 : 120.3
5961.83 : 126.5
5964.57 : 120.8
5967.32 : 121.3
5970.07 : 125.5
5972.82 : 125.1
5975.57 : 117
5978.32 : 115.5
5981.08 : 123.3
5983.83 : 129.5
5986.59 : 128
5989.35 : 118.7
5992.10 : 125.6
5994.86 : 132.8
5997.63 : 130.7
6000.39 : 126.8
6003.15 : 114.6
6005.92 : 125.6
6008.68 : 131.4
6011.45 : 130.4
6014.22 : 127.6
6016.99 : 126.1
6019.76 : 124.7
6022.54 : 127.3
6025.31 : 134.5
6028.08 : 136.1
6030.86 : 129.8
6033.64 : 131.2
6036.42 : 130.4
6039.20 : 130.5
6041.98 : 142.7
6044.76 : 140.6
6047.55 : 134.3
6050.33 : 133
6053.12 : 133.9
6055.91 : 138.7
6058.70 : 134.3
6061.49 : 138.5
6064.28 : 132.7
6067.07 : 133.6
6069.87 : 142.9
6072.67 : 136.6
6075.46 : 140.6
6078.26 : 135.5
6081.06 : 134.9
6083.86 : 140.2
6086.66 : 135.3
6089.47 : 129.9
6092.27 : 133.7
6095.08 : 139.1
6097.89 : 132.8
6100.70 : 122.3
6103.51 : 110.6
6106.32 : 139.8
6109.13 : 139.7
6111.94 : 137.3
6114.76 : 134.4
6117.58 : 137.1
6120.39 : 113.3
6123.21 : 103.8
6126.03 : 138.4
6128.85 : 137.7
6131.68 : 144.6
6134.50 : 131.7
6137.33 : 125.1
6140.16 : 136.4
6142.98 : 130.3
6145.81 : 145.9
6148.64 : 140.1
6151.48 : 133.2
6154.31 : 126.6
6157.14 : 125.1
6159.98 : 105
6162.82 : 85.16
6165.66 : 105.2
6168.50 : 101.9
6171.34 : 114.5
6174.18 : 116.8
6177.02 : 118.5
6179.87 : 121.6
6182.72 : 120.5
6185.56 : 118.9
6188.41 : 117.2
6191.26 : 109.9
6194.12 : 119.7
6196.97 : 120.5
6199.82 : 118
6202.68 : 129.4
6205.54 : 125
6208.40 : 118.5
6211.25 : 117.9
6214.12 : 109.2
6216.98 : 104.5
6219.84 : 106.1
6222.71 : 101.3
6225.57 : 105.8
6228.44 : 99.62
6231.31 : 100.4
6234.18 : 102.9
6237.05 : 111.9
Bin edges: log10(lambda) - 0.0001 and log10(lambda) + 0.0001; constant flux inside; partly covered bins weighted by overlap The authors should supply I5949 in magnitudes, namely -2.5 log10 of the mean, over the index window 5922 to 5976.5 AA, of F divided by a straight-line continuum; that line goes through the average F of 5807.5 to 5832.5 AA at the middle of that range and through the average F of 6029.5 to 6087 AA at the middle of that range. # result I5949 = 0.09 mag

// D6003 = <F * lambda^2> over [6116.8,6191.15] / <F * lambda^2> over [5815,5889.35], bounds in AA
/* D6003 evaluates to 1.14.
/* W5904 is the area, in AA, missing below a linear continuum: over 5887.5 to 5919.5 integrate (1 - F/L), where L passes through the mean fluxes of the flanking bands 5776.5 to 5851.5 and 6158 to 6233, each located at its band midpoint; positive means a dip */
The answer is 8.1 AA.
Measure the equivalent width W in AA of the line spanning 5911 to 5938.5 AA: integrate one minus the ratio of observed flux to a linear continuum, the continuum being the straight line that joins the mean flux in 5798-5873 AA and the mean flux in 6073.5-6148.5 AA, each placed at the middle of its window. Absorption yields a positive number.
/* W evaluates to 2.3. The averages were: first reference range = 124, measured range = 116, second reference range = 133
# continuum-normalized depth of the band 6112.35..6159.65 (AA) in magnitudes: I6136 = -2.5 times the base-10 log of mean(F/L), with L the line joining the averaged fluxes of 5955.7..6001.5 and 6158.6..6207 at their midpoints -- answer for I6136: -0.13 mag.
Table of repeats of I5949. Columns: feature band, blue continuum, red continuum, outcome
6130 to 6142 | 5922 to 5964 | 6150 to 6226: -0.162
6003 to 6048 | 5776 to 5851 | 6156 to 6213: -0.097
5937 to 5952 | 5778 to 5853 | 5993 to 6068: 0.055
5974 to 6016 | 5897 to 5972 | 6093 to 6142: -0.037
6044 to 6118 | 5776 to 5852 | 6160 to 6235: -0.164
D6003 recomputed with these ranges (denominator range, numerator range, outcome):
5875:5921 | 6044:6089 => 1.50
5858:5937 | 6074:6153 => 1.37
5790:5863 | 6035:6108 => 1.17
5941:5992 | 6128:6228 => 1.04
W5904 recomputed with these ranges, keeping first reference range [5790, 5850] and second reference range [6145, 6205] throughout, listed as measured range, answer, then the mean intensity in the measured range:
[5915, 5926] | 0.7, 116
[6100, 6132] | -2.6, 130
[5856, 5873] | 1.0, 118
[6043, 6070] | -3.3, 136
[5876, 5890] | 3.4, 95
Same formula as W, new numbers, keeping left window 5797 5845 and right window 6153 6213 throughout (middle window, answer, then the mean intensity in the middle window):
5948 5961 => 0.2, 120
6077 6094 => -2.3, 135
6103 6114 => -1.5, 134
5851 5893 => 6.0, 107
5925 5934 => 0.7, 114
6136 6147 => -1.6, 134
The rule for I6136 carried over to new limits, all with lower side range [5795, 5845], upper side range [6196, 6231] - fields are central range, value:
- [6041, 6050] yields -0.17 mag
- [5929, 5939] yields 0.04 mag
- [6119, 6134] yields -0.11 mag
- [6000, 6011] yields -0.05 mag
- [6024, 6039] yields -0.12 mag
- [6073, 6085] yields -0.18 mag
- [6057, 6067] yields -0.15 mag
